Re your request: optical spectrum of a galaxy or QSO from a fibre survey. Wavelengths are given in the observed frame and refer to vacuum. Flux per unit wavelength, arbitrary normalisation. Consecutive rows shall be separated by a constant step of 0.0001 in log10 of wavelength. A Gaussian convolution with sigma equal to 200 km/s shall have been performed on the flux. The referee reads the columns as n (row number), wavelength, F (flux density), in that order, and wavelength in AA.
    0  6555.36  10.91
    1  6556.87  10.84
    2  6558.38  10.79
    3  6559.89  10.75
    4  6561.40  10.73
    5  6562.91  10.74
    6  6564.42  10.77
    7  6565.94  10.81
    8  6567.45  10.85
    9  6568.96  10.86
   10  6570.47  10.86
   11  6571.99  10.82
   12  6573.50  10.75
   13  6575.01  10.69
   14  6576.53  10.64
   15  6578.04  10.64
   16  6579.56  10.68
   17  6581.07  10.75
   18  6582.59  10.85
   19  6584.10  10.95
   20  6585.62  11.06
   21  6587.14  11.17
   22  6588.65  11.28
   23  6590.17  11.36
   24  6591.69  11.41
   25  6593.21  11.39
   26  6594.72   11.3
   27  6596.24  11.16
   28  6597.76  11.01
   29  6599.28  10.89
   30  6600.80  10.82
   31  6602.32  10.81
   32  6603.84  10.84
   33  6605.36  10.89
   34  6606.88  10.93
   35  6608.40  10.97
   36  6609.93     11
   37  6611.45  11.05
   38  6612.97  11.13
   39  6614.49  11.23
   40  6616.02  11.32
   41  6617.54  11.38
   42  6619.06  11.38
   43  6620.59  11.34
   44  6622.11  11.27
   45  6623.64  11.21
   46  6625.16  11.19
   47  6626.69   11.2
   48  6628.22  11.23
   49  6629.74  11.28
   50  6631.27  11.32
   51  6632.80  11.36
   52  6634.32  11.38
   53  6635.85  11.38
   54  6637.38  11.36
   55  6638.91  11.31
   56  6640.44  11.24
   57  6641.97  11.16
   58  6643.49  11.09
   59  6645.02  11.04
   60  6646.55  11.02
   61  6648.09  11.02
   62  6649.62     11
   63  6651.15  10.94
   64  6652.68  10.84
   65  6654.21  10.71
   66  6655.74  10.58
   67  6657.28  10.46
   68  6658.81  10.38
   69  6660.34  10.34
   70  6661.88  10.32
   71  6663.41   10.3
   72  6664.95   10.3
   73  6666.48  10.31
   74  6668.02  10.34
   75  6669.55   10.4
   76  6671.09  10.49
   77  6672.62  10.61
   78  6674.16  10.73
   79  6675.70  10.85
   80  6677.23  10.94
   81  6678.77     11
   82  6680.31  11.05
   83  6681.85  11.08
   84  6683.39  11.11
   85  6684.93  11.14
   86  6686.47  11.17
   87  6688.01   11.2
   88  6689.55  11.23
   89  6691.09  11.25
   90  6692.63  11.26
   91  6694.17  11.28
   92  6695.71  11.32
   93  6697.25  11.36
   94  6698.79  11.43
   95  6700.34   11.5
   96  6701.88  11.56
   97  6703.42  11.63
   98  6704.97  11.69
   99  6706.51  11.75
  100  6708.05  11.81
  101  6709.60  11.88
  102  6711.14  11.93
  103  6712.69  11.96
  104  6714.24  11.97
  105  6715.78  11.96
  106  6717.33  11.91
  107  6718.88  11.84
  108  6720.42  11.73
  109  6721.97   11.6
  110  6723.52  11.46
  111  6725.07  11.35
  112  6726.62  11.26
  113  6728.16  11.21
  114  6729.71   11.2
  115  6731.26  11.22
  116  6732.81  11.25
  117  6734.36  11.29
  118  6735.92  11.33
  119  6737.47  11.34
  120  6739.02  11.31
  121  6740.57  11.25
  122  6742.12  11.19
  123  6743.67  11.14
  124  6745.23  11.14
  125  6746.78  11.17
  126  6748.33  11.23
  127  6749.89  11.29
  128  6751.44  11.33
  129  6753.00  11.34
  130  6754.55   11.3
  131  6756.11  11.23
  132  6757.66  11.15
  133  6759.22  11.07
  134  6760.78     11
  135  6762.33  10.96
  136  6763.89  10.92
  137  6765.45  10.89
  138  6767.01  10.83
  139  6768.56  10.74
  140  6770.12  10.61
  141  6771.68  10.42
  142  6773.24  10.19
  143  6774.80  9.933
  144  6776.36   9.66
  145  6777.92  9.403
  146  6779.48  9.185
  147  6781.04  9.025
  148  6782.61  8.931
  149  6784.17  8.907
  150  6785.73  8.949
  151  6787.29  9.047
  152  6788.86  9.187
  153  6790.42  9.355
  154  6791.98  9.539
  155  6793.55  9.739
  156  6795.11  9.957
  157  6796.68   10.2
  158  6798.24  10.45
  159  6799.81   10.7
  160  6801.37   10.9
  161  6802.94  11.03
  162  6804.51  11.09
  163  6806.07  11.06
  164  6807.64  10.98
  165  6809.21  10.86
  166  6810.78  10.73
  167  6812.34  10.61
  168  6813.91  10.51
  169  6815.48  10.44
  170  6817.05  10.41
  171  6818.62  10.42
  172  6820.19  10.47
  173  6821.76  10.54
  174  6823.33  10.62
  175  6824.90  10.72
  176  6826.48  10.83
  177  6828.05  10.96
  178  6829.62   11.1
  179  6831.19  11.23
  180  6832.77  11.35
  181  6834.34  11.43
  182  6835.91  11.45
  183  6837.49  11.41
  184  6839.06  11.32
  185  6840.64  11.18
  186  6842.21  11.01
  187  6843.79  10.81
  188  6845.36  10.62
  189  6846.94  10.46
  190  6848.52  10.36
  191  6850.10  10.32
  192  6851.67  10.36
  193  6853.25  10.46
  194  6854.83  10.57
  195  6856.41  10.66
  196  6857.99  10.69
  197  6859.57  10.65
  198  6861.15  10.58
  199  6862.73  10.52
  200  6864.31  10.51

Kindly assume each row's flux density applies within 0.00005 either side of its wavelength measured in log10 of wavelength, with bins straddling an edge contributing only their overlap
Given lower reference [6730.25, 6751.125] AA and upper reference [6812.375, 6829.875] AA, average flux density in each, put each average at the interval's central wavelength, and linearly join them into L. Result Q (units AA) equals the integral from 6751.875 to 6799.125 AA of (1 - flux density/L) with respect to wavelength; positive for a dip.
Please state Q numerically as 3.6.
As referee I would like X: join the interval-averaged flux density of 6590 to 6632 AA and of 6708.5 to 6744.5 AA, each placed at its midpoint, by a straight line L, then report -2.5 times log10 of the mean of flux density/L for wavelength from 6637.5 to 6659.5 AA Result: 0.03 mag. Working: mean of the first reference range 11.2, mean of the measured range 10.9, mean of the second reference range 11.5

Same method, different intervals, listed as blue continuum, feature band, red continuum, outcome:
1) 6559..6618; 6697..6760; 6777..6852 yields -0.081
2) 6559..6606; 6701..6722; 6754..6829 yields -0.121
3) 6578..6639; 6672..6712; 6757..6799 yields -0.072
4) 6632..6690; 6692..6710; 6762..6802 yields -0.096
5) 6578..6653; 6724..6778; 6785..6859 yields -0.023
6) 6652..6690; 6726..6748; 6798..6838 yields -0.046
